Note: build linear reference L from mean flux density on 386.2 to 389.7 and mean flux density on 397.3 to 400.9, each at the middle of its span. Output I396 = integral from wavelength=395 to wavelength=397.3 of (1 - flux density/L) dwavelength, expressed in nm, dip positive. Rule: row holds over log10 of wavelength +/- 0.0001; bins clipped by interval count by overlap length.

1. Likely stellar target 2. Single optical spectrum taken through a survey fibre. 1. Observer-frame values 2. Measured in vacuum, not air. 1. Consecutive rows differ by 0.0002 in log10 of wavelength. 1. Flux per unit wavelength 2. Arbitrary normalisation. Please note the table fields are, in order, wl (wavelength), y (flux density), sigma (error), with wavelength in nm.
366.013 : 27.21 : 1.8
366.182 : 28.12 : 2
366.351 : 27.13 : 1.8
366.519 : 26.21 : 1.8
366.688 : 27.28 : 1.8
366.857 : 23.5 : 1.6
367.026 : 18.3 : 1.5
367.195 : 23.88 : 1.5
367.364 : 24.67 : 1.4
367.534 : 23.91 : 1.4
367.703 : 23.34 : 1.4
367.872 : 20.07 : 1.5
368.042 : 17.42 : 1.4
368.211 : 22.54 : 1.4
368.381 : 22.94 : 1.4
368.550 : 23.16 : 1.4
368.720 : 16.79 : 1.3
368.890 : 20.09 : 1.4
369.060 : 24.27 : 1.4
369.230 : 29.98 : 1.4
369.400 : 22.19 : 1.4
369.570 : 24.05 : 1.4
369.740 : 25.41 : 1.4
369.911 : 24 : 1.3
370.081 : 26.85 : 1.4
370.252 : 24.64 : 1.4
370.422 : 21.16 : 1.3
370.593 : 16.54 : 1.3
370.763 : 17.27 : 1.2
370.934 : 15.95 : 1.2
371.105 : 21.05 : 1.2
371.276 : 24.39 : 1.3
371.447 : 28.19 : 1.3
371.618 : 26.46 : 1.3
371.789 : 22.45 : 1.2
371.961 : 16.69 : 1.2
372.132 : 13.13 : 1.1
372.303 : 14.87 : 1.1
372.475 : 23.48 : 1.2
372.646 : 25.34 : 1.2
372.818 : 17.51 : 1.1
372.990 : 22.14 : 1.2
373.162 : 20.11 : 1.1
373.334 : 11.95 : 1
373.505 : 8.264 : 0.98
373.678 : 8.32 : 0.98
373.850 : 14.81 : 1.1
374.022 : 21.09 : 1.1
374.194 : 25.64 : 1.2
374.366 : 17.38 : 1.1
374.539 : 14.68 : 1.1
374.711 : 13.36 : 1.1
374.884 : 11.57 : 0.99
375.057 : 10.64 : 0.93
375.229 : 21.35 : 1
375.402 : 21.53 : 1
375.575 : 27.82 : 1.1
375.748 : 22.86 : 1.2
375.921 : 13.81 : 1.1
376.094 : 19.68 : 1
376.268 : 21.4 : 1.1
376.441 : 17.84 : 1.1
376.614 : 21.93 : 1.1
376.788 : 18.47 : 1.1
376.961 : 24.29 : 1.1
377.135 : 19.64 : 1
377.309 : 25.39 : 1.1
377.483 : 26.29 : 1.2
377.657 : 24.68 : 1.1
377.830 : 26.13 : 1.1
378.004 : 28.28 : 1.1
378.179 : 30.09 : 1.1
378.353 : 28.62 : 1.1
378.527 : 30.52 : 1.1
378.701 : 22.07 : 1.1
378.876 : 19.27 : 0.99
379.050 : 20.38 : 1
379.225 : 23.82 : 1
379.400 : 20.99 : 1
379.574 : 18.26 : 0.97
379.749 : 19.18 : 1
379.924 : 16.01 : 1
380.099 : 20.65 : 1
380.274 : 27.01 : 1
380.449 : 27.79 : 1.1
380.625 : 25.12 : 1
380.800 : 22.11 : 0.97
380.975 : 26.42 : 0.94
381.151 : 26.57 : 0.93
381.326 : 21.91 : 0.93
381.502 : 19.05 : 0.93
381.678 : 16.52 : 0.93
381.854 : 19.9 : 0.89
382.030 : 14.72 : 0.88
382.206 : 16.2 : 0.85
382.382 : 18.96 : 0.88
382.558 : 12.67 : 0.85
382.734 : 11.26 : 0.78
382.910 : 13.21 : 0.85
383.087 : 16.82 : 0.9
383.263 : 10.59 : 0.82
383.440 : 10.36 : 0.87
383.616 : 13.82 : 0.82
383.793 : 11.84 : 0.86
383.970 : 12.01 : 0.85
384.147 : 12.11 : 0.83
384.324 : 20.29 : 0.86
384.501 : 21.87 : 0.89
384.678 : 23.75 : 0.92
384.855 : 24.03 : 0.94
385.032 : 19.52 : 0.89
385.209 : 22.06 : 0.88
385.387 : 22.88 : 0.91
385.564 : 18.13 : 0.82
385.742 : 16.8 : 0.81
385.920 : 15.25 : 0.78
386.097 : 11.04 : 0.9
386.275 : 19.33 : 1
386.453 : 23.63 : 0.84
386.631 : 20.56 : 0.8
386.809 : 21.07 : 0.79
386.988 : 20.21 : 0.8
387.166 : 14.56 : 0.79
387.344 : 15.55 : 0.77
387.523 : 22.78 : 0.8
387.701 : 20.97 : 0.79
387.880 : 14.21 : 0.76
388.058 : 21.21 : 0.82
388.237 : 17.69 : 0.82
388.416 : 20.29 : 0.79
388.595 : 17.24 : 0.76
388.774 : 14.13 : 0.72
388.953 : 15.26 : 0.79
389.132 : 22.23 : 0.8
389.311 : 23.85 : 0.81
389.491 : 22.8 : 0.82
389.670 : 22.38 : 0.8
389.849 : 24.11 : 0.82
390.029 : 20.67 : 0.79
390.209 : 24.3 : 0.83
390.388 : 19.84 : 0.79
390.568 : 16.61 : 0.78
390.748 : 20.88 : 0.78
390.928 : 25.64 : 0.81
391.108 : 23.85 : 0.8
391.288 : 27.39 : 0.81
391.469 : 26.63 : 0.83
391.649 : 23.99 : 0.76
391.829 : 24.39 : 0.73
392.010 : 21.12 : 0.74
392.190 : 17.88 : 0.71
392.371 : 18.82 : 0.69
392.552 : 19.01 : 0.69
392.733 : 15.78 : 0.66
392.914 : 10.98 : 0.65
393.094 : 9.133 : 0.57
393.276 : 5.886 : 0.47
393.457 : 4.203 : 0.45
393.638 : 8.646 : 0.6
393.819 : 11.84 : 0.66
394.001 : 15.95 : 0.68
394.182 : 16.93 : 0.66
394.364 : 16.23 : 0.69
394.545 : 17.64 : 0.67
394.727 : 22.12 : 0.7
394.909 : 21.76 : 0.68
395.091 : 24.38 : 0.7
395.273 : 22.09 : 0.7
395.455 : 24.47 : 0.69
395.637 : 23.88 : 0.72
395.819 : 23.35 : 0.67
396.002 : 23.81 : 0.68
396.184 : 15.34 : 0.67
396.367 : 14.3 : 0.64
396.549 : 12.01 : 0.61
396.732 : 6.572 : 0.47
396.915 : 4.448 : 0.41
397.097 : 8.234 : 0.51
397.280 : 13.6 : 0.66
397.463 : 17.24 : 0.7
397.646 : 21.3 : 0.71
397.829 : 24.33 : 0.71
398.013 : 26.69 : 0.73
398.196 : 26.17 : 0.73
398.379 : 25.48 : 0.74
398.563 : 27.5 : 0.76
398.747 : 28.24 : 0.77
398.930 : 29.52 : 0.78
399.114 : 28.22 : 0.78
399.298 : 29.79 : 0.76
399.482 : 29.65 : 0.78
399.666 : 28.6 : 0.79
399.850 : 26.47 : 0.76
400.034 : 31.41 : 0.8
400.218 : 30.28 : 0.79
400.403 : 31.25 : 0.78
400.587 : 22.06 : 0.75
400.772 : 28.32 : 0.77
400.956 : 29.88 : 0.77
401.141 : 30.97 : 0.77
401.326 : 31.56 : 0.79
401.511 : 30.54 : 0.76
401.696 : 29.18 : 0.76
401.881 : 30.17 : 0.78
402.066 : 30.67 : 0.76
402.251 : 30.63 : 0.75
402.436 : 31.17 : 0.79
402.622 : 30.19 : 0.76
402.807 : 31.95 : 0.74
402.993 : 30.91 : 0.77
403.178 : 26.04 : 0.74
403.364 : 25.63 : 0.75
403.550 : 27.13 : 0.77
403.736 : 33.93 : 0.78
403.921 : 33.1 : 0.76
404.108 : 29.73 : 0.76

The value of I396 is 0.74 nm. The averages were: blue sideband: 19.4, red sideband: 26.7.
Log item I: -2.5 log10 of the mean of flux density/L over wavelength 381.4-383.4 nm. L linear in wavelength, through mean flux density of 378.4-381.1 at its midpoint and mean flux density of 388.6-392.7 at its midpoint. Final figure 0.41 mag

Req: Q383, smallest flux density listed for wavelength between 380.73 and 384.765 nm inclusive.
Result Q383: 10.36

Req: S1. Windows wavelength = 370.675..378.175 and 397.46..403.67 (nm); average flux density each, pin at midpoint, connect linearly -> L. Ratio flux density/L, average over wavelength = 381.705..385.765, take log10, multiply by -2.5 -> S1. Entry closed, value 0.34 mag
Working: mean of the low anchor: 19.8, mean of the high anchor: 28.4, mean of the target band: 16.7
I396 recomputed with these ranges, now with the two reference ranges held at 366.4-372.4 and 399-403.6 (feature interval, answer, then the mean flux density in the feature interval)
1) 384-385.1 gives 0.25 nm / 19.8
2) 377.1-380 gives 0.07 nm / 23.6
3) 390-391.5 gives 0.23 nm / 22.8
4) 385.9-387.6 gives 0.49 nm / 18.5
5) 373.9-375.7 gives 0.37 nm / 18.5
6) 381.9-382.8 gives 0.36 nm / 15.1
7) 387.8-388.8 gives 0.33 nm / 17.7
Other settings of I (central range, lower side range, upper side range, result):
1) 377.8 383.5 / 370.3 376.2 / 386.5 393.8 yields -0.11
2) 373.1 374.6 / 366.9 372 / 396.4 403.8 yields 0.40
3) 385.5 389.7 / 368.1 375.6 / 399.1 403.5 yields 0.31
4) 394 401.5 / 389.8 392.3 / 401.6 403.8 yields 0.17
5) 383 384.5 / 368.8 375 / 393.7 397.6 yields 0.30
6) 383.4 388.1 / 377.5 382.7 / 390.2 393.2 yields 0.16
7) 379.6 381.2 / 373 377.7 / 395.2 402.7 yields -0.16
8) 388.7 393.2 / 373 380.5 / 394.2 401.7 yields 0.10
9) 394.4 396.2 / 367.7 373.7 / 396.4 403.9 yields 0.14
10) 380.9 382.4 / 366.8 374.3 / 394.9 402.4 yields 0.11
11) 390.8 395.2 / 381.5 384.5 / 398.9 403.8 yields 0.25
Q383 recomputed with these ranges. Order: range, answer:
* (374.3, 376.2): 10.64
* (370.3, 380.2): 8.264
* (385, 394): 4.203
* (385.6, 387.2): 11.04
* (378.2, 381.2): 16.01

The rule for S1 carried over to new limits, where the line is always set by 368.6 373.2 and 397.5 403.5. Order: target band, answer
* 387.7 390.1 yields 0.292 mag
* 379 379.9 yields 0.170 mag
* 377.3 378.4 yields -0.166 mag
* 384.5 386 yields 0.218 mag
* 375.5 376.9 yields 0.121 mag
